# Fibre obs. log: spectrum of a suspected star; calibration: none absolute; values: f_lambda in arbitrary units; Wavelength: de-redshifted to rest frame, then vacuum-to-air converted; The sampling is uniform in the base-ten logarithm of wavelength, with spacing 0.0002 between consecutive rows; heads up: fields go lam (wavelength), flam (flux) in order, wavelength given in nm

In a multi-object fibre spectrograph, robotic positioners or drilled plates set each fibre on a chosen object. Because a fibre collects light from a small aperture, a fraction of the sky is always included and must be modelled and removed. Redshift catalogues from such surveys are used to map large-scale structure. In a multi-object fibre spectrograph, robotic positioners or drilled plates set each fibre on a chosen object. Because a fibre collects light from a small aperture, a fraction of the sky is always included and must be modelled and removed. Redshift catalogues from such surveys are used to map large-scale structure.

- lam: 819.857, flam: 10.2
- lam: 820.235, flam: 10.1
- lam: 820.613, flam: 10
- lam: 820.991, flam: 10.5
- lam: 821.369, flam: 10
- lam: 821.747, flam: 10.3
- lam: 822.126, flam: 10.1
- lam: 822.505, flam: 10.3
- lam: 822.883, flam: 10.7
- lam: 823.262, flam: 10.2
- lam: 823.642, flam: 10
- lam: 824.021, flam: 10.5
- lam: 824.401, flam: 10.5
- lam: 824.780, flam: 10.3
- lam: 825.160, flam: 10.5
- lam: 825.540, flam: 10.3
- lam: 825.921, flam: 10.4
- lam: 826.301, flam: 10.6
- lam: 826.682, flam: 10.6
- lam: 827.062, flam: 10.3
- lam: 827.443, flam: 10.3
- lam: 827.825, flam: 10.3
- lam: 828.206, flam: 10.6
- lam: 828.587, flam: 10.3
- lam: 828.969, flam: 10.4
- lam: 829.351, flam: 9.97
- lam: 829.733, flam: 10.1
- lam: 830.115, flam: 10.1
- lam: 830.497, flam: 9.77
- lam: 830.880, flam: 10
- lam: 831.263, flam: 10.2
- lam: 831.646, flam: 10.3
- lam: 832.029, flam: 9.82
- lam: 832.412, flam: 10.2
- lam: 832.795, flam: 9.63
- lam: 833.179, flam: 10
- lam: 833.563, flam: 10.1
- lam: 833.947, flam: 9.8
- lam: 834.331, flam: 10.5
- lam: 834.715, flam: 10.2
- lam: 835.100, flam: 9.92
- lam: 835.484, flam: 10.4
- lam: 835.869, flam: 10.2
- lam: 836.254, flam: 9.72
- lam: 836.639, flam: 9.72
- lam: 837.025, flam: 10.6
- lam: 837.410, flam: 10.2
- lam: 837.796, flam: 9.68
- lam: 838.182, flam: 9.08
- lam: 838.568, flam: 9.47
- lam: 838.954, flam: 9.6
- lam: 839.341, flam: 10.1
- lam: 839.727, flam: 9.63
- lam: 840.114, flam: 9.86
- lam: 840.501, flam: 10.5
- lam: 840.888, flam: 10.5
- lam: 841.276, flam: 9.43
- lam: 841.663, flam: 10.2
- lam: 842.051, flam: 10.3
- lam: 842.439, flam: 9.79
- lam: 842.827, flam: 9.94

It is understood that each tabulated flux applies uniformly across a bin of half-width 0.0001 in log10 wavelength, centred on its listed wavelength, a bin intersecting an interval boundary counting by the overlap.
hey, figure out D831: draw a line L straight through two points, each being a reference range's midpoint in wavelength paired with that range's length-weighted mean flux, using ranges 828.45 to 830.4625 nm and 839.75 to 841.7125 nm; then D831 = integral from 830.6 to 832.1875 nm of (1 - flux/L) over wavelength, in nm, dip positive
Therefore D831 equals 0.01 nm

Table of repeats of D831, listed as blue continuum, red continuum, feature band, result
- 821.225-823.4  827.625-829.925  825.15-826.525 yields -0.02 nm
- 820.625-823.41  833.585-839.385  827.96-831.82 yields -0.03 nm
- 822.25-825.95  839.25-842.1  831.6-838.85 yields 0.14 nm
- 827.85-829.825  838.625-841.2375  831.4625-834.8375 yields 0.03 nm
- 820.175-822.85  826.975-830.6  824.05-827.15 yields -0.07 nm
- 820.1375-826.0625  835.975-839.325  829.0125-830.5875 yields 0.00 nm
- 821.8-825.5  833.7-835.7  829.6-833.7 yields 0.08 nm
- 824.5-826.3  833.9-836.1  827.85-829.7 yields 0.01 nm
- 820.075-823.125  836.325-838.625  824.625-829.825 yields -0.14 nm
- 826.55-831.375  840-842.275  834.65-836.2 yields 0.01 nm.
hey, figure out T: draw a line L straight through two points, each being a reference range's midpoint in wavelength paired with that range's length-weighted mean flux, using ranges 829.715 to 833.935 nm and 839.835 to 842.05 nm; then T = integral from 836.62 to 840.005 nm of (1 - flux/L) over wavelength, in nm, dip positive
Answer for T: 0.093 nm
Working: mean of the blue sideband 10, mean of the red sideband 10.1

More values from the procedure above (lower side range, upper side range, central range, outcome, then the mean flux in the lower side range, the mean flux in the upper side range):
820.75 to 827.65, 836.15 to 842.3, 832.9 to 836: -0.022 nm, 10.4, 9.91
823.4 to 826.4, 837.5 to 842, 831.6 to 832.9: 0.018 nm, 10.4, 9.85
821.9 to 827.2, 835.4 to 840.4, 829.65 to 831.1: 0.024 nm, 10.4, 9.87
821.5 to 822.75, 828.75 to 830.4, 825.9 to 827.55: -0.045 nm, 10.2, 10.1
